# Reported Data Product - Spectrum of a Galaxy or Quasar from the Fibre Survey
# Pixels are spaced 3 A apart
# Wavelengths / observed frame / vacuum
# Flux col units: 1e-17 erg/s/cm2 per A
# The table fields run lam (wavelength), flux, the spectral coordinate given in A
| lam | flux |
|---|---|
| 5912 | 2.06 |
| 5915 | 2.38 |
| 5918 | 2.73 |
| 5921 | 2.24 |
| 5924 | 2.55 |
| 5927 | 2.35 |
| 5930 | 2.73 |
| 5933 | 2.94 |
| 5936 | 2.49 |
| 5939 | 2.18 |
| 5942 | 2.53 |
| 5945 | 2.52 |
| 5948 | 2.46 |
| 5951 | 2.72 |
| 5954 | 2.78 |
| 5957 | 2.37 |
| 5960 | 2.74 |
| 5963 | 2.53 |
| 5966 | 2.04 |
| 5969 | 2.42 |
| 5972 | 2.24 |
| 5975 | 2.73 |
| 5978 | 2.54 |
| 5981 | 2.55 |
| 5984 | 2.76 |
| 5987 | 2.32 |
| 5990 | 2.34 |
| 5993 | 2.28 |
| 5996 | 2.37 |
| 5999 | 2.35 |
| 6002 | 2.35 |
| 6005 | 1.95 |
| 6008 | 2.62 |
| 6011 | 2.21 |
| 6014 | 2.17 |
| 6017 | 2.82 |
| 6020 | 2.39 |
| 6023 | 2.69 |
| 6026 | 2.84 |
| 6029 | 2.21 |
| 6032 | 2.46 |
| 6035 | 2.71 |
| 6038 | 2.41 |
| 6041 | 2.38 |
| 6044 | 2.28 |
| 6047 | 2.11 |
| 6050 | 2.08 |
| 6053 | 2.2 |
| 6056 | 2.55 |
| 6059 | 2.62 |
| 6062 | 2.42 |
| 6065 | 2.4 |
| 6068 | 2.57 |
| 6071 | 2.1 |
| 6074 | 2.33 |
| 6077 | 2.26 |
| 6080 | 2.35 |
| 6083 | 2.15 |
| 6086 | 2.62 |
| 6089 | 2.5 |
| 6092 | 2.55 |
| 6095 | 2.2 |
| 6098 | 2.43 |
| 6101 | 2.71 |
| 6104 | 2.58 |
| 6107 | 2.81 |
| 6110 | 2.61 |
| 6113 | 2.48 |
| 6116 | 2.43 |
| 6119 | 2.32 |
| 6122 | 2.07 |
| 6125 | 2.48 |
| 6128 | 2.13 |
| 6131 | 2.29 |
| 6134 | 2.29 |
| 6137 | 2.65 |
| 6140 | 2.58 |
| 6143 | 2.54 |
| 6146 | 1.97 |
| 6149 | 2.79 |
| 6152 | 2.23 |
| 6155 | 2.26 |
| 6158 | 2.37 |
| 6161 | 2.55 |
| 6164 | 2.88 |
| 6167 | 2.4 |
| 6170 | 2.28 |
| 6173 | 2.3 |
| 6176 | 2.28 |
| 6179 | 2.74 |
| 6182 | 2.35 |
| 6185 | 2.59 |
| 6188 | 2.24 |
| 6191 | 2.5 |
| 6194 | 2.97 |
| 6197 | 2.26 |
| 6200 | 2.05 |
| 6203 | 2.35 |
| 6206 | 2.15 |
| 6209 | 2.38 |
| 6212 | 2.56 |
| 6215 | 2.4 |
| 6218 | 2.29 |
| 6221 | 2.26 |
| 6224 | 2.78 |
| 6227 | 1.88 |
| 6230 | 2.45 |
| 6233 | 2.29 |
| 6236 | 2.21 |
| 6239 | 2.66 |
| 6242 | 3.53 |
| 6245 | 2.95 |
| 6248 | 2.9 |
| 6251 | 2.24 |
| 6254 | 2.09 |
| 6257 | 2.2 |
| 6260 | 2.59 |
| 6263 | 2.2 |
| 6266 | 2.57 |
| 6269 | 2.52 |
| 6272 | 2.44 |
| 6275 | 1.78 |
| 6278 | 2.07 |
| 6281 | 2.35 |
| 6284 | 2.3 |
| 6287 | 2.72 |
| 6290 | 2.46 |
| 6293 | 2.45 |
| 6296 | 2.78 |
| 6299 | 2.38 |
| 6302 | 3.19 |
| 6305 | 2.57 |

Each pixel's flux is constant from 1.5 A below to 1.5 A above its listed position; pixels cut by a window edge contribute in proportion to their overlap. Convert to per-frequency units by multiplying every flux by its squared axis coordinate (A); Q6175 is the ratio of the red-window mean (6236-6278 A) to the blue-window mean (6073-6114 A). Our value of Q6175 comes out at 1.06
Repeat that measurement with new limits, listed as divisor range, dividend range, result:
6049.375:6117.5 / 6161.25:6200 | 1.04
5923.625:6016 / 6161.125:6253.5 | 1.09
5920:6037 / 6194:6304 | 1.08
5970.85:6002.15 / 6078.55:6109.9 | 1.06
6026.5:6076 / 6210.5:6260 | 1.11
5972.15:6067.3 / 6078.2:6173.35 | 1.04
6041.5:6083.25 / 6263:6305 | 1.14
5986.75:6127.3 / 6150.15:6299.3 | 1.07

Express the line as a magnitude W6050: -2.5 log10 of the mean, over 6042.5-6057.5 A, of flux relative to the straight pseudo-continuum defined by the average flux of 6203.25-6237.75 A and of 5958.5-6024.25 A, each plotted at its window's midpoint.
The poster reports 0.07 mag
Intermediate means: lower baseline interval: 2.43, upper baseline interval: 2.33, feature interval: 2.24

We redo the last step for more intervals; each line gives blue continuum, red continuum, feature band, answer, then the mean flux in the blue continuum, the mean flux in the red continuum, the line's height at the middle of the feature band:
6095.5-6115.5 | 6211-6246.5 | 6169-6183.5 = 0.07 mag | 2.57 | 2.52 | 2.54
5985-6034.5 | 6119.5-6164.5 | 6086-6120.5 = -0.05 mag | 2.41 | 2.39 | 2.4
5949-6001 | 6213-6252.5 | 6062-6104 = 0.04 mag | 2.47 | 2.53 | 2.5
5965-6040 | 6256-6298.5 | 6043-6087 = 0.04 mag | 2.43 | 2.39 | 2.42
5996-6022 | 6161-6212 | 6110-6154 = 0.01 mag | 2.36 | 2.43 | 2.41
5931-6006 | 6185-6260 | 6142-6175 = 0.02 mag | 2.47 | 2.45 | 2.45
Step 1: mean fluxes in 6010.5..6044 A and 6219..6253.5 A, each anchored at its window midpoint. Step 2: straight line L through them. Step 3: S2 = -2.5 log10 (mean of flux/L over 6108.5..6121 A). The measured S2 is 0.03 mag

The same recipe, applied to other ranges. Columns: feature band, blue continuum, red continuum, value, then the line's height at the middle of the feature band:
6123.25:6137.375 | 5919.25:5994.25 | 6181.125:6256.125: 0.057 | 2.47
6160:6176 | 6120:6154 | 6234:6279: -0.032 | 2.39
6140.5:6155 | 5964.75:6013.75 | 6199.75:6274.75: 0.013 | 2.41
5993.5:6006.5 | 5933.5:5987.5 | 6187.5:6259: 0.110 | 2.5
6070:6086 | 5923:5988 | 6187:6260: 0.096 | 2.49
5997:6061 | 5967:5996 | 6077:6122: 0.025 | 2.46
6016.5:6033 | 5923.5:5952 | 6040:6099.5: -0.060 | 2.42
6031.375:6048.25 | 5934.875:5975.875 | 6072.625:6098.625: 0.009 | 2.41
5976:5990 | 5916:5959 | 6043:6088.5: -0.025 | 2.47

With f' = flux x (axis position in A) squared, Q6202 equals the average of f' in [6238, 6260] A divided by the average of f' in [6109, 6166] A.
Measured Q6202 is 1.1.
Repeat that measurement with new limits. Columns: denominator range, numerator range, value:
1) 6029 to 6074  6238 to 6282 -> 1.12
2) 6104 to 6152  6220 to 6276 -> 1.05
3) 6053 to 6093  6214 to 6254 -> 1.10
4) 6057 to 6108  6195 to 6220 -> 0.99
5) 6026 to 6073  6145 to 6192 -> 1.06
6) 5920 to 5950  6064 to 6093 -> 1.00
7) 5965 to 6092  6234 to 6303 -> 1.12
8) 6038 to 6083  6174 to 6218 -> 1.08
